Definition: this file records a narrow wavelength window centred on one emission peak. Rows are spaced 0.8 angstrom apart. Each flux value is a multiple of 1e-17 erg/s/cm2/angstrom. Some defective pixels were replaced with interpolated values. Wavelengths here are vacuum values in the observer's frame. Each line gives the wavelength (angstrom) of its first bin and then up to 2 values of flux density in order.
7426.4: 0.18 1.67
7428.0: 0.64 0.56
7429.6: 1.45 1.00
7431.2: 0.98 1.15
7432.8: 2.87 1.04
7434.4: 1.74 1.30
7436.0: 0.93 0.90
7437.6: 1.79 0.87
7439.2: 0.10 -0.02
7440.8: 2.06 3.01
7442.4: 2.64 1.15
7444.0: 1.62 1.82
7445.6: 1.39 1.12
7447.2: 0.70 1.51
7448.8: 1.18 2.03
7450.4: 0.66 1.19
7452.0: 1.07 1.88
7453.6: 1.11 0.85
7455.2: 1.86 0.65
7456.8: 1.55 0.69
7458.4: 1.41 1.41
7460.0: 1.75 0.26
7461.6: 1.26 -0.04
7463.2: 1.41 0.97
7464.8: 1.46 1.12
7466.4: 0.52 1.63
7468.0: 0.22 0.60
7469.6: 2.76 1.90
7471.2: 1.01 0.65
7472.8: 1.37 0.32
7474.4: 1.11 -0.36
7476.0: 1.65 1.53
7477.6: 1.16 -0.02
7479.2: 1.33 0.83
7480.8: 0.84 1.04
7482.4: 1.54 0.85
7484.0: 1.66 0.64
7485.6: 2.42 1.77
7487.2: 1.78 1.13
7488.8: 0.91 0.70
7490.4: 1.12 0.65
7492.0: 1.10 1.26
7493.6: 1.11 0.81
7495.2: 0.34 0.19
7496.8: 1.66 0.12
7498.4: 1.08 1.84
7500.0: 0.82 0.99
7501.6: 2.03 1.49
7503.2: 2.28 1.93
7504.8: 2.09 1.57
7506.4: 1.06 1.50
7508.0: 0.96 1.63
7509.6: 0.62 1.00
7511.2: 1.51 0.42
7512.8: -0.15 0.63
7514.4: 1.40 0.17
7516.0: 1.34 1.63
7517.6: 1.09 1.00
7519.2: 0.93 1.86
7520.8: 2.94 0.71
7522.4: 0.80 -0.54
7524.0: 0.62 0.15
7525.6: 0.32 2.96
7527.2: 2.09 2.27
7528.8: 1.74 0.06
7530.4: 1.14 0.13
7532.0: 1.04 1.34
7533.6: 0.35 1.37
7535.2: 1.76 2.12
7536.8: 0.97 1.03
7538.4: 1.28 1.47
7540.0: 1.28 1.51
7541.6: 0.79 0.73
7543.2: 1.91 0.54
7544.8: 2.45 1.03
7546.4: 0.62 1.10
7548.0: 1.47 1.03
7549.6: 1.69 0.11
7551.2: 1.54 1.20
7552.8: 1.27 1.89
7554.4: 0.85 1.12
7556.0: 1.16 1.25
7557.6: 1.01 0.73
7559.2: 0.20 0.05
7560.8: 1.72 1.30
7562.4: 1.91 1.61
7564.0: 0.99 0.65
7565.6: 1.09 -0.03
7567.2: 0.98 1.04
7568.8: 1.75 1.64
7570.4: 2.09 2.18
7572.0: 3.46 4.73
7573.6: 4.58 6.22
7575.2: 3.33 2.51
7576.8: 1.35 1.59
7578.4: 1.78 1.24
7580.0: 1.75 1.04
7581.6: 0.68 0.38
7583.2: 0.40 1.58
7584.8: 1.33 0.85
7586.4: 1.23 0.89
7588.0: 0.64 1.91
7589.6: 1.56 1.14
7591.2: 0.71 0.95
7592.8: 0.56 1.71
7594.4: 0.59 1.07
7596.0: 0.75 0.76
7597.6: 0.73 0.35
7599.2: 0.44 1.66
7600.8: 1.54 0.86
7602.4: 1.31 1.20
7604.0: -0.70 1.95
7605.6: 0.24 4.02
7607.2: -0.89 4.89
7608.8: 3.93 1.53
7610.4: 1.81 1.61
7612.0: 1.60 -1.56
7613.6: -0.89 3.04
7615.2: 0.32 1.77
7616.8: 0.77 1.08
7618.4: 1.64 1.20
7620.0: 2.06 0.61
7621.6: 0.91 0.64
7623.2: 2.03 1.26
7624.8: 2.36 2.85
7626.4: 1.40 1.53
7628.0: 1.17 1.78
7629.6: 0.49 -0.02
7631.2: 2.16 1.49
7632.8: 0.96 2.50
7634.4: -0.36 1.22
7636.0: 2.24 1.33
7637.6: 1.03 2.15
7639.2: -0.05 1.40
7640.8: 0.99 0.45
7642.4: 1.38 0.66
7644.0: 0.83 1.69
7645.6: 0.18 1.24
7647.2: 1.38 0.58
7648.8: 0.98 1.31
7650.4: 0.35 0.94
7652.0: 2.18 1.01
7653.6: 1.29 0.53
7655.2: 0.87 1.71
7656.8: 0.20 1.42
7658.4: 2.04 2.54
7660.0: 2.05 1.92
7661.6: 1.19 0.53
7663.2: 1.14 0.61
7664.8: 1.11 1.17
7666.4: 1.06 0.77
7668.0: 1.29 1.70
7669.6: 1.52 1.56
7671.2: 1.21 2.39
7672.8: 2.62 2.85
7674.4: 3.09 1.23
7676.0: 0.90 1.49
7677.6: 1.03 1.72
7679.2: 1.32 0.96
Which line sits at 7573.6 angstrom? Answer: H-beta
